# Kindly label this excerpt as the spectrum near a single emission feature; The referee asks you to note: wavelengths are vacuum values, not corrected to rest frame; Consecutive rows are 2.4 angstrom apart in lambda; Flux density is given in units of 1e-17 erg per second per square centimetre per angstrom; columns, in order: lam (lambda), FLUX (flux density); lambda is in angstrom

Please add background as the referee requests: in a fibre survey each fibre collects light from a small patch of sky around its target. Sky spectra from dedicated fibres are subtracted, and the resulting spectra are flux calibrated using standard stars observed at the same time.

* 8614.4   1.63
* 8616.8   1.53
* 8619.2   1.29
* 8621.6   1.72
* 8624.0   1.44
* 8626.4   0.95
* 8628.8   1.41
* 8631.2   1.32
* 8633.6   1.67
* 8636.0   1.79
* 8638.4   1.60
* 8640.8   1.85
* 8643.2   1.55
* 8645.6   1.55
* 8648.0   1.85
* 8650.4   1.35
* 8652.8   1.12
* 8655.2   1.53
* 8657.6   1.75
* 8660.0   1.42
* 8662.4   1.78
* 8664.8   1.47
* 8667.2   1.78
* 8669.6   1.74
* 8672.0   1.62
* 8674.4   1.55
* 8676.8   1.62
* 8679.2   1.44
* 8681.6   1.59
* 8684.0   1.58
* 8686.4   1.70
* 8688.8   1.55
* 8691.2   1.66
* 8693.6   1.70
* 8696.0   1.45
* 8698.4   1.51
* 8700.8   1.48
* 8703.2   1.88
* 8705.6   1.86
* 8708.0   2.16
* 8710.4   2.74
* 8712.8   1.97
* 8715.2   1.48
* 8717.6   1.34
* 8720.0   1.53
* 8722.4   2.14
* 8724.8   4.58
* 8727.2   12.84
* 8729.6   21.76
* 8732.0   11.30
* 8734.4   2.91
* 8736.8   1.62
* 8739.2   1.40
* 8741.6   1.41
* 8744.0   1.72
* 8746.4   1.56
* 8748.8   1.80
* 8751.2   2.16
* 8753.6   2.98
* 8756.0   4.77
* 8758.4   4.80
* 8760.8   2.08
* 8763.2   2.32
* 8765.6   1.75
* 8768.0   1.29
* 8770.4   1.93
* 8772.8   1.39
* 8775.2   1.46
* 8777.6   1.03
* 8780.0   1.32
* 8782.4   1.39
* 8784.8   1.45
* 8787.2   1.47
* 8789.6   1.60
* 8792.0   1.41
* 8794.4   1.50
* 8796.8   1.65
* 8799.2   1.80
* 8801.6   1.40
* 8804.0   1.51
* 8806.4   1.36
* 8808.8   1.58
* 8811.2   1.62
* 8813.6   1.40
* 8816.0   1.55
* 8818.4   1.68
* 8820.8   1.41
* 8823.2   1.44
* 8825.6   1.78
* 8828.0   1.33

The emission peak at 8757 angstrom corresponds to [N II] 6583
